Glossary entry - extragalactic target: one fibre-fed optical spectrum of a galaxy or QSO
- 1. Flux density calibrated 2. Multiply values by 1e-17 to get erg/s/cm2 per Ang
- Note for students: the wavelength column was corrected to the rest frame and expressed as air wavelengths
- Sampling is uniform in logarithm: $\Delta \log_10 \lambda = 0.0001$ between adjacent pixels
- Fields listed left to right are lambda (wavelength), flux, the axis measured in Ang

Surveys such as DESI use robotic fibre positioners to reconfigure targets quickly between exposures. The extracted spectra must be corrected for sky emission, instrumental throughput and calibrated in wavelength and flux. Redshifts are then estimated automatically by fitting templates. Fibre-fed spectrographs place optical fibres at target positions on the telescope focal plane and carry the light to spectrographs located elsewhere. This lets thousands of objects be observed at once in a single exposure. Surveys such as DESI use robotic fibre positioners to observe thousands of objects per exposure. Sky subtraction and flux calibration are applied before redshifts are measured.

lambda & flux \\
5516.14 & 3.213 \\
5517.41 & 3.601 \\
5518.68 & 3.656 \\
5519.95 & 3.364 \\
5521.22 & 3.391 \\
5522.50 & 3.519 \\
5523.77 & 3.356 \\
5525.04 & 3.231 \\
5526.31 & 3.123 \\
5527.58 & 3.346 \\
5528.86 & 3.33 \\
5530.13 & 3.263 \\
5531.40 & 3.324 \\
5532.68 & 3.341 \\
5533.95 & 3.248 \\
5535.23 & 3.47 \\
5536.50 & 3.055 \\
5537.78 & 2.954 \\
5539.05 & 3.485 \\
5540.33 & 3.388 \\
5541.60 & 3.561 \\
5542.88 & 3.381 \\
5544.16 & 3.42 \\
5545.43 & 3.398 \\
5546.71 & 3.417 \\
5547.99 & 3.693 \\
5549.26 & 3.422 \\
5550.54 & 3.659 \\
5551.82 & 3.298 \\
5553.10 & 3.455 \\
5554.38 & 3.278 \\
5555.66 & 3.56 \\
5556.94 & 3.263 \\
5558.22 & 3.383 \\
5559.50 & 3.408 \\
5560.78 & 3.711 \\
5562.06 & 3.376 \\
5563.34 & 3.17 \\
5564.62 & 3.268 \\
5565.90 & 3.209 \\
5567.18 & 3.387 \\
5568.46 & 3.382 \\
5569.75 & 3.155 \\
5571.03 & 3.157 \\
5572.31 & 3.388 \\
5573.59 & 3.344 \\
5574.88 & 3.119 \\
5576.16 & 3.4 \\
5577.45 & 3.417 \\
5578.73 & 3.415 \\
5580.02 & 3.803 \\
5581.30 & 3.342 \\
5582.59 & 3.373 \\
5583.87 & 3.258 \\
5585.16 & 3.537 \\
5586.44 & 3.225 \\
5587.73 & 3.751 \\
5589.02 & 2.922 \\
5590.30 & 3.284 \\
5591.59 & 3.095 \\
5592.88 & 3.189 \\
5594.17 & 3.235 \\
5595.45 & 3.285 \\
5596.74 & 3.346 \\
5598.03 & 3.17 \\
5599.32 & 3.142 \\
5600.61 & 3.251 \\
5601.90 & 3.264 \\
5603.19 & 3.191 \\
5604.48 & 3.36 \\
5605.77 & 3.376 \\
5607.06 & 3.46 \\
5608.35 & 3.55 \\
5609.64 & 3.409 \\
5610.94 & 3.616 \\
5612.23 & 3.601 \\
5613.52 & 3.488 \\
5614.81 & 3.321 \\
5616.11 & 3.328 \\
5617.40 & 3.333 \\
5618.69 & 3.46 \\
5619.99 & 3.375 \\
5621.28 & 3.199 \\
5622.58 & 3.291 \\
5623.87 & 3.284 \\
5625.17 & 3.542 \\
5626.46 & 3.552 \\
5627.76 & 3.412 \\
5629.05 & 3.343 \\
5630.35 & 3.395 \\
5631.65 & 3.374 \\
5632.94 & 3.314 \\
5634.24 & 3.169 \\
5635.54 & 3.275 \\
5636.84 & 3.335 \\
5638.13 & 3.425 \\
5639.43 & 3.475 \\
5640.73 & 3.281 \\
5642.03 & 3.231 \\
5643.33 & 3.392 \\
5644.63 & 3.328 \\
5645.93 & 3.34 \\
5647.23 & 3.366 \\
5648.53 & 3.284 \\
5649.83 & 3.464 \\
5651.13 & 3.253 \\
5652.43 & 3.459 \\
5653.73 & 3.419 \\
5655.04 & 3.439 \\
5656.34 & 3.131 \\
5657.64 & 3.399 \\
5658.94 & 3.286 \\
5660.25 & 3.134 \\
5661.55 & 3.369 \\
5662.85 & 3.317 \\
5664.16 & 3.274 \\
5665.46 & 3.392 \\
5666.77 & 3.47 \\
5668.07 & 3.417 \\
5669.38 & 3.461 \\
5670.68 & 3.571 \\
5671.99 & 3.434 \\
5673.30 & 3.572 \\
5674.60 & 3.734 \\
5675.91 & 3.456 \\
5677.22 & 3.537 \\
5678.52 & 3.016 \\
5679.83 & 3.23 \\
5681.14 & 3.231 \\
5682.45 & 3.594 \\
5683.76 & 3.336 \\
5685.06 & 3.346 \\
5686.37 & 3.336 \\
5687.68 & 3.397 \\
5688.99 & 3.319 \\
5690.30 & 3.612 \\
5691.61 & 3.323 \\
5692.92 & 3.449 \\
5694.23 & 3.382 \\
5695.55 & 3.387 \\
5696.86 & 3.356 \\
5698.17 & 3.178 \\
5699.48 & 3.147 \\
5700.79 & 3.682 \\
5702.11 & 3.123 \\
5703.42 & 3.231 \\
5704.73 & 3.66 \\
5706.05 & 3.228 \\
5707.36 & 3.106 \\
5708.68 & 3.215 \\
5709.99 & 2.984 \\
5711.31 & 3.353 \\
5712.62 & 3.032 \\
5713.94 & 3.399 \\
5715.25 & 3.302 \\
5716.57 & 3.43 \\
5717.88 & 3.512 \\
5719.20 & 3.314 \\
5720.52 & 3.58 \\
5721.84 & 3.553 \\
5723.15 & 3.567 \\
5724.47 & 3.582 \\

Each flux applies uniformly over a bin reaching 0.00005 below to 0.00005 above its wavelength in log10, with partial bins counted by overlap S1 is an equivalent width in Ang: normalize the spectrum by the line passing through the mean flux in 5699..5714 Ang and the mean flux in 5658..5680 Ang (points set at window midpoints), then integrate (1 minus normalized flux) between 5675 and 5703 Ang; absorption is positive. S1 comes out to -0.3 Ang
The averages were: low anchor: 3.4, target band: 3.36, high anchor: 3.26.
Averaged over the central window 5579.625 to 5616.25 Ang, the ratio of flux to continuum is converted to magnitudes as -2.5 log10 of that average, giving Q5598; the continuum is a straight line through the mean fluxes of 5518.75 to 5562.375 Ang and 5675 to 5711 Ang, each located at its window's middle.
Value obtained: 0.00 mag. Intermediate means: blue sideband 3.38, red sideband 3.33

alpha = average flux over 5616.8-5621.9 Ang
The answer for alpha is 3.34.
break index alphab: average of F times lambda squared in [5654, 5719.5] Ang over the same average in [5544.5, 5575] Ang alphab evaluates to 1.04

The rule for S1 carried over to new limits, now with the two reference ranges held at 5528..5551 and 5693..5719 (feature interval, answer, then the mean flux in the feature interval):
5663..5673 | -0.3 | 3.43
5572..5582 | -0.1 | 3.4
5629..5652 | 0.0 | 3.34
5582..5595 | 0.3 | 3.29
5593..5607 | 0.3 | 3.27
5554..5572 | 0.1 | 3.34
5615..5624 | 0.0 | 3.33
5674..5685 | -0.2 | 3.39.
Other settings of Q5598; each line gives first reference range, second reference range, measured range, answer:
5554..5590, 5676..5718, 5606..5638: -0.016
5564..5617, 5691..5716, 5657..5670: -0.014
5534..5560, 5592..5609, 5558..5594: 0.001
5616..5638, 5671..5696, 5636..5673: 0.005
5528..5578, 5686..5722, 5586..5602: 0.036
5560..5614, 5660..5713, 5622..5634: -0.012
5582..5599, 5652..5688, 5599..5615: -0.030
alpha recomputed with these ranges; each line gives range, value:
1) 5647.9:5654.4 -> 3.37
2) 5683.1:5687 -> 3.35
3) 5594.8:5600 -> 3.24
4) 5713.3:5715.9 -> 3.36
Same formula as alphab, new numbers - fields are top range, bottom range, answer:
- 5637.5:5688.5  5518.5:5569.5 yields 1.04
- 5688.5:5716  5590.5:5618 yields 1.03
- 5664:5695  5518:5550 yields 1.07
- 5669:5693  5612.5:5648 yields 1.04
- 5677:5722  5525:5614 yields 1.04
